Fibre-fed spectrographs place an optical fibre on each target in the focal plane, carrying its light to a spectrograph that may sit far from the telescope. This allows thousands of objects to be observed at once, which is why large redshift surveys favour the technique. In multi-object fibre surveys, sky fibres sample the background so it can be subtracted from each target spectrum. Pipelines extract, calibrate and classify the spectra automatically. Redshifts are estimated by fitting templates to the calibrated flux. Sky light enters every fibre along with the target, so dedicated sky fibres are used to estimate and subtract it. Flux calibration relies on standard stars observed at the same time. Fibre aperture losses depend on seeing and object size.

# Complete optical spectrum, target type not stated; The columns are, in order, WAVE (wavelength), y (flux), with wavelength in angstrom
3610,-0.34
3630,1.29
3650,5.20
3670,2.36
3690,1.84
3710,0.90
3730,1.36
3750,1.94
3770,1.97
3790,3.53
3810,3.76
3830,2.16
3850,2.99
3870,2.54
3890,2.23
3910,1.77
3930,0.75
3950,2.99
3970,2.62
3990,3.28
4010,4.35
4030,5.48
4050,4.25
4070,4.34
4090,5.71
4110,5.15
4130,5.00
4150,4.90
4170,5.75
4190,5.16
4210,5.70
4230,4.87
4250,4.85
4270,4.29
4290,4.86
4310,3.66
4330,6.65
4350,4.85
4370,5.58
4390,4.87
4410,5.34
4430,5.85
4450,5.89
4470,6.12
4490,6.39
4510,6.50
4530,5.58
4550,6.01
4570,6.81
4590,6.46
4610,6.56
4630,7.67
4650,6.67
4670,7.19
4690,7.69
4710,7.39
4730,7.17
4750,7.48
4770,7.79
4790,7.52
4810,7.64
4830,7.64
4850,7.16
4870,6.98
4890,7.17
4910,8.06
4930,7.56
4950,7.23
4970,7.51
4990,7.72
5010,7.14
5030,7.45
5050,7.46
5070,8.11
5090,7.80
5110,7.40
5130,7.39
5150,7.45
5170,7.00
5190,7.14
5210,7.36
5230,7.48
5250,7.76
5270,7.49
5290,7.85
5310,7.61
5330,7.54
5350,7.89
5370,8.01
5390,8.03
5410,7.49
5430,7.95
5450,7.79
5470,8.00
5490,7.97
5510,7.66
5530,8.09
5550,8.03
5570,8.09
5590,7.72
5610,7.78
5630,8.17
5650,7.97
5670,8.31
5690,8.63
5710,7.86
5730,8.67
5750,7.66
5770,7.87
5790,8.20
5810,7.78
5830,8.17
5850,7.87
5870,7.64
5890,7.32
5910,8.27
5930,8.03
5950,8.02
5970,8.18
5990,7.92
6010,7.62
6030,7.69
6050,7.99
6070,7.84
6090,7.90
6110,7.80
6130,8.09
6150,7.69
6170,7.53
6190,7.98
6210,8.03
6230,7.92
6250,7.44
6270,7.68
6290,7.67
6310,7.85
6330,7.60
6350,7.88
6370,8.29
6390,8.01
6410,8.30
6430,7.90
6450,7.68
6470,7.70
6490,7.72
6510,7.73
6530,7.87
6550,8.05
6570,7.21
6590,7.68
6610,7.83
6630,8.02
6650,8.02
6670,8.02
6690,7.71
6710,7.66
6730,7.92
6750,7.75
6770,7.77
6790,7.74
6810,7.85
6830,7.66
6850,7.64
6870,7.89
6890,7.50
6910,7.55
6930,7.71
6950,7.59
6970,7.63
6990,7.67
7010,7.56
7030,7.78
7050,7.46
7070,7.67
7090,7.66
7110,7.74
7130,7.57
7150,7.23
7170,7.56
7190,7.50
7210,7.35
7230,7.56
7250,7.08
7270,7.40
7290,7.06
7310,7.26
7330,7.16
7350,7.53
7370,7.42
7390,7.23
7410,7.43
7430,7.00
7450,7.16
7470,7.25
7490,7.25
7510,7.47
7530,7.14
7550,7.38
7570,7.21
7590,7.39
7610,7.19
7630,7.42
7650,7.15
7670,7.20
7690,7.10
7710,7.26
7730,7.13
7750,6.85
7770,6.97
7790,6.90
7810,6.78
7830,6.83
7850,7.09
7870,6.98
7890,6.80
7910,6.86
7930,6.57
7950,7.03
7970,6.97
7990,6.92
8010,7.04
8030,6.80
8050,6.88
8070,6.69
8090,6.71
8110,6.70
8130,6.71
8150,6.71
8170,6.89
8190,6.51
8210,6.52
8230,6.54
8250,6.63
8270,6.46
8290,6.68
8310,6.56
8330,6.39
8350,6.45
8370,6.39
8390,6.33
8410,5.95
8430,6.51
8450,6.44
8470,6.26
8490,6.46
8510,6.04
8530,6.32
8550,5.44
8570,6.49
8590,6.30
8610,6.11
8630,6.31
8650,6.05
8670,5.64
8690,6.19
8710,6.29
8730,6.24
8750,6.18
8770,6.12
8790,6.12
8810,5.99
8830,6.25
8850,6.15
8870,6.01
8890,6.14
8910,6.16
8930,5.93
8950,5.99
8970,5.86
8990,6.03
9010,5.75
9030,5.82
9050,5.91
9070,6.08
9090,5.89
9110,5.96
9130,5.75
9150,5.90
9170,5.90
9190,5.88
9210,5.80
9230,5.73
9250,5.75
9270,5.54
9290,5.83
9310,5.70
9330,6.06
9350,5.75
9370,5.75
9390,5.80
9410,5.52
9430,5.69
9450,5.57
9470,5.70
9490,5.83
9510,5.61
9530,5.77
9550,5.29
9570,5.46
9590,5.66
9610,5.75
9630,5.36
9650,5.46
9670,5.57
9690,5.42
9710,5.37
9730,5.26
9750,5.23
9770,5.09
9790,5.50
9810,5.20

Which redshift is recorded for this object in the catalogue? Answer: 0.000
